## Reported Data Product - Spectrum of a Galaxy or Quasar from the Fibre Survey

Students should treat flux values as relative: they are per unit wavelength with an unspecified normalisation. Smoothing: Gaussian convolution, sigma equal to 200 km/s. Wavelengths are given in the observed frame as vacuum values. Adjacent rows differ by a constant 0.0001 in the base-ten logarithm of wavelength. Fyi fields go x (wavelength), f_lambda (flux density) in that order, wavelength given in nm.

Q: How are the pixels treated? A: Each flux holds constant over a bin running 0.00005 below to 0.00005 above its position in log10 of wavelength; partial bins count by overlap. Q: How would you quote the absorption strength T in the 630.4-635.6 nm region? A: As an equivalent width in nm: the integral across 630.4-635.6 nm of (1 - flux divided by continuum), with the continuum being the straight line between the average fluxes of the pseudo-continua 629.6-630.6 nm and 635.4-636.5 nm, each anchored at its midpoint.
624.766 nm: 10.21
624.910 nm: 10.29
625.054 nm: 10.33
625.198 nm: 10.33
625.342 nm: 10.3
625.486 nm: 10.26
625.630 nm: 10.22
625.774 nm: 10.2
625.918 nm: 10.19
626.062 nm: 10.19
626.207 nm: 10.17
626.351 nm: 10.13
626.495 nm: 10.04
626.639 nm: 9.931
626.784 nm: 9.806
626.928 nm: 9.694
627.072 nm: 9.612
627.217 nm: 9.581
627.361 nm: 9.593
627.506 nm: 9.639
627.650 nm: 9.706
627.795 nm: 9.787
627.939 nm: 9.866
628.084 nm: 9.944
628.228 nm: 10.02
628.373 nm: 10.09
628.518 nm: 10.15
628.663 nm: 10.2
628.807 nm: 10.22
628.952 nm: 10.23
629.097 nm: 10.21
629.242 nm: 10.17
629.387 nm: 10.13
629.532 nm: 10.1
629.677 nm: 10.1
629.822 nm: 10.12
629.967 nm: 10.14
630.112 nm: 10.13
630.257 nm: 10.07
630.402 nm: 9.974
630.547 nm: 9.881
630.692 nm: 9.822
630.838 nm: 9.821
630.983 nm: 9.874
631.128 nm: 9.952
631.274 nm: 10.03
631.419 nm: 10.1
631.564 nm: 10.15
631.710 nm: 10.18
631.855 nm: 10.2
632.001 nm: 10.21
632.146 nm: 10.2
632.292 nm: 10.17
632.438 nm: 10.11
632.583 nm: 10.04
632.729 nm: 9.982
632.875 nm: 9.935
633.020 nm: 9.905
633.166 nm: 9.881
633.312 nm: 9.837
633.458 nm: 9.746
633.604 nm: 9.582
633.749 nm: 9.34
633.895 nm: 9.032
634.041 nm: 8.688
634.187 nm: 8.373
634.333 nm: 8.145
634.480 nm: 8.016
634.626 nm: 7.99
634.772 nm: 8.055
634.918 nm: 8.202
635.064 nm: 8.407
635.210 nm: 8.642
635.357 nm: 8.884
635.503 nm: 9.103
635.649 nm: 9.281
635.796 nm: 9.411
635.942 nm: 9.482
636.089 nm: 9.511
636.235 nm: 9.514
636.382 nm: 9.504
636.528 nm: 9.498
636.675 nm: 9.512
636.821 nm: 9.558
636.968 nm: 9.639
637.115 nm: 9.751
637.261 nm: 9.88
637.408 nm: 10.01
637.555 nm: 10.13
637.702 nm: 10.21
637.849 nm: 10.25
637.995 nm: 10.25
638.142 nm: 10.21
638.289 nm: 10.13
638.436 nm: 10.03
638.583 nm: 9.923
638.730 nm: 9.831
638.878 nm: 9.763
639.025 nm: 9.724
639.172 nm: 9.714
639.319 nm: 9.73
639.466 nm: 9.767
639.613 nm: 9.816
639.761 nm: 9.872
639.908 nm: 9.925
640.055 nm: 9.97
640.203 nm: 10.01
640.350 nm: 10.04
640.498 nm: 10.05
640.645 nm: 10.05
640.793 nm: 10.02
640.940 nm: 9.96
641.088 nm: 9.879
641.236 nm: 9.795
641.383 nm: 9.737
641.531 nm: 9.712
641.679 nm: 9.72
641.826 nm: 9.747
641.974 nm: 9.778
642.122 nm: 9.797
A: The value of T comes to 0.16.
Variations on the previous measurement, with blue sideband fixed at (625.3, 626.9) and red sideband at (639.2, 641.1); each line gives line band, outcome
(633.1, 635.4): 0.28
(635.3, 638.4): 0.08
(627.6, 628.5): 0.01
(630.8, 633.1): 0.00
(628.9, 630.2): -0.01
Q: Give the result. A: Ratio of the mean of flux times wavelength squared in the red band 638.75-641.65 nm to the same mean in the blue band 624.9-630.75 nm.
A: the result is 1.02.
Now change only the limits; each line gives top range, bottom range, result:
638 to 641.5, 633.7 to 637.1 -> 1.12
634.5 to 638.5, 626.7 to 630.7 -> 0.97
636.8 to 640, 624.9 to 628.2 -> 1.03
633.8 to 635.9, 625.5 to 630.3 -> 0.88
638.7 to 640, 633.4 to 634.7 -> 1.14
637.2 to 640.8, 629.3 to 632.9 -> 1.02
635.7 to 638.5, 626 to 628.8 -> 1.02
